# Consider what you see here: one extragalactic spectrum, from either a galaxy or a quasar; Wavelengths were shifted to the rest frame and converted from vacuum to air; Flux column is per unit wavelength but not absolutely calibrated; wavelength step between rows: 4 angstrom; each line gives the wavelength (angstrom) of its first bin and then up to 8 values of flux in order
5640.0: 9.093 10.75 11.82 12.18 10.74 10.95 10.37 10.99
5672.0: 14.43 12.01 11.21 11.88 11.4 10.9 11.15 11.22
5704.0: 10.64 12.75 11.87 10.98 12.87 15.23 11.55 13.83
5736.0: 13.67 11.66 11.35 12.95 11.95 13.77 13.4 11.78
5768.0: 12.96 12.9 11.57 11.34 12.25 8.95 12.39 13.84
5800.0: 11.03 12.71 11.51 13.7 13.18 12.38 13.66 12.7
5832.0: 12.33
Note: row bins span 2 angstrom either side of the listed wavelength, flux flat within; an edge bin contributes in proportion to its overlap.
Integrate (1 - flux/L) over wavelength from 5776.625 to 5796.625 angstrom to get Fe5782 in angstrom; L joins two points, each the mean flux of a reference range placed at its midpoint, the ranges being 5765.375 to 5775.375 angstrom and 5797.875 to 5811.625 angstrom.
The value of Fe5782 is 1.21 angstrom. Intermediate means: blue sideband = 12.7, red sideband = 12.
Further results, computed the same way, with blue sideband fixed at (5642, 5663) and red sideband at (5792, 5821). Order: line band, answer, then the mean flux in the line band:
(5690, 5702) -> 0.6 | 11.1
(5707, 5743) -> -2.4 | 12.7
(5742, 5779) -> -0.8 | 12.5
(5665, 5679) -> -1.0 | 12.2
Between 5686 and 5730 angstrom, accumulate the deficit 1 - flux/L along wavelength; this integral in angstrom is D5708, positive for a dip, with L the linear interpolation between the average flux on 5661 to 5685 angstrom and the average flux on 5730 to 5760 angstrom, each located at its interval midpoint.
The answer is 1.5 angstrom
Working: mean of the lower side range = 11.8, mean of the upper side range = 12.8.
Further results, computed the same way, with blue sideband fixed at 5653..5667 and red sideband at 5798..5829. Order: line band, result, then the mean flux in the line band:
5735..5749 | -0.6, 12.3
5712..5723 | -0.7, 12.2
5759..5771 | -0.6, 12.7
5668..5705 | -1.7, 11.6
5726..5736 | -1.1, 12.9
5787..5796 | 0.6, 11.6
